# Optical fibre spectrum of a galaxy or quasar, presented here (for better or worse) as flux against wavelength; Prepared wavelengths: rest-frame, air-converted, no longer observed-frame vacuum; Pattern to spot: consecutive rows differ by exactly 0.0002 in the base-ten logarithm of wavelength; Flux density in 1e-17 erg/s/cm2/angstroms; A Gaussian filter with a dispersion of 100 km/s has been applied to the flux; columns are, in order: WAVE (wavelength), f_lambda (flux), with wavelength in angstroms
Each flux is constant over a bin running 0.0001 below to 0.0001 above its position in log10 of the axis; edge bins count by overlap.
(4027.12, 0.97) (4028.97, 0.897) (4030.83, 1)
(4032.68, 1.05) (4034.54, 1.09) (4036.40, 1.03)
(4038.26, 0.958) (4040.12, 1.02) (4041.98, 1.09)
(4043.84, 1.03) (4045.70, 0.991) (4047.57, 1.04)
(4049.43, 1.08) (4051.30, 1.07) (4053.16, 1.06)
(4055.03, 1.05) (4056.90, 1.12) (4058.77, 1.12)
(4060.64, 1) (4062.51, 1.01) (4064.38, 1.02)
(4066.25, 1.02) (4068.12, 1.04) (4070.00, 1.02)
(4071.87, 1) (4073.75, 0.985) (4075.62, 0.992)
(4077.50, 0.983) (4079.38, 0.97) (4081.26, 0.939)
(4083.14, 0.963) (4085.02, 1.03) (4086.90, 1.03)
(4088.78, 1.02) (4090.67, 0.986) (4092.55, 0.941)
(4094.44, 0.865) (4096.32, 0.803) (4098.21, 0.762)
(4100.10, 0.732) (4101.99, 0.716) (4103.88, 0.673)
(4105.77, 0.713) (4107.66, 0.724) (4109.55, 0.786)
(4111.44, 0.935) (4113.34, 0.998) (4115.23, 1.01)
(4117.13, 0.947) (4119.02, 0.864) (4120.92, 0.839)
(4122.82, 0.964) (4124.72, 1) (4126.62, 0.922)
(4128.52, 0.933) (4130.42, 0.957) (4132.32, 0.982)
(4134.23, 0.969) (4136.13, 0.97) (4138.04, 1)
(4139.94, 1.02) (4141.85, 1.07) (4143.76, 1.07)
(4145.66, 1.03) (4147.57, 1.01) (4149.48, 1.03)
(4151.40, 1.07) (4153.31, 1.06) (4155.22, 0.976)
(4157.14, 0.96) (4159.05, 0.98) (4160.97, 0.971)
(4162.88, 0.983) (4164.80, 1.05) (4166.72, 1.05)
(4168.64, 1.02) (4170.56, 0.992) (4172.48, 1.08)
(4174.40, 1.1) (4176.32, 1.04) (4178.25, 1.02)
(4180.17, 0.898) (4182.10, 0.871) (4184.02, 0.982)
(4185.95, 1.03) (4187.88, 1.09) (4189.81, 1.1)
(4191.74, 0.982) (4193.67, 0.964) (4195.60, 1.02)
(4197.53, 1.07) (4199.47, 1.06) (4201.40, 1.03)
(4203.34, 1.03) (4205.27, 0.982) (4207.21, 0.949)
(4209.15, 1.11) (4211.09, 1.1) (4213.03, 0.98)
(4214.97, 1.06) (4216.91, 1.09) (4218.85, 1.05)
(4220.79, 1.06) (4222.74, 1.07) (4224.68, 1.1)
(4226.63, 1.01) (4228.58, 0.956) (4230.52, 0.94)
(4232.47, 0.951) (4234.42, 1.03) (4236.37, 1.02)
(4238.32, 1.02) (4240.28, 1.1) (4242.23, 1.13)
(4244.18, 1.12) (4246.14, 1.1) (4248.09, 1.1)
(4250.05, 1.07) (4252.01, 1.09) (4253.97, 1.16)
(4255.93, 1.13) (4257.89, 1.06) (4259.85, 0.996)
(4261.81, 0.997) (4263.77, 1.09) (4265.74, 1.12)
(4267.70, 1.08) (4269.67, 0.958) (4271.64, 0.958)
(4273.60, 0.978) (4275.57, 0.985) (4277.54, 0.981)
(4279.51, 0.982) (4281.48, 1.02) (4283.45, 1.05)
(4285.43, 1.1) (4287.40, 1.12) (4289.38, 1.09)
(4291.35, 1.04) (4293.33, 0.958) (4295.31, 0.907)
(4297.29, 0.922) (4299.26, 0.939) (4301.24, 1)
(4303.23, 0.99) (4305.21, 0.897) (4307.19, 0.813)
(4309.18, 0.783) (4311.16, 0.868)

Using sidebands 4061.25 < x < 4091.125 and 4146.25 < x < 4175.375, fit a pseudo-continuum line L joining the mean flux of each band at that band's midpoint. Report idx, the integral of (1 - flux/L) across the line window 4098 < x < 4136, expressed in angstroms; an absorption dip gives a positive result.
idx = 5.1 angstroms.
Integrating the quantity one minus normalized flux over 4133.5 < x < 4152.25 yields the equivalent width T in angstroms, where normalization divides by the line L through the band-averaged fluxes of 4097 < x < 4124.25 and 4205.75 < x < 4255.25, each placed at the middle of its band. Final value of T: -2.7 angstroms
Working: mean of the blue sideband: 0.836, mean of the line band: 1.02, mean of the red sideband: 1.05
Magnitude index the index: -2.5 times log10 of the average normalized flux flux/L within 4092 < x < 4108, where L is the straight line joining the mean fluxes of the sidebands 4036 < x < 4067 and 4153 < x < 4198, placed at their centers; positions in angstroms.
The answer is 0.32 mag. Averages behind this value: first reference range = 1.04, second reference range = 1.01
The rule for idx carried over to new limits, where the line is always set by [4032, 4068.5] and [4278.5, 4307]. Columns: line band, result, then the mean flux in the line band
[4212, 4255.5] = -2.09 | 1.06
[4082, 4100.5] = 2.10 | 0.919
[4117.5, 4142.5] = 1.68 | 0.959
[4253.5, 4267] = -0.99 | 1.08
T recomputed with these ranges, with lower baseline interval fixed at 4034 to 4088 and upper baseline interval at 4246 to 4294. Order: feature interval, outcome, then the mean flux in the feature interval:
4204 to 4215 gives 0.15 angstroms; 1.03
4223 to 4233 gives 0.43 angstroms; 0.999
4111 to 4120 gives 0.70 angstroms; 0.951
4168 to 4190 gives 0.48 angstroms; 1.02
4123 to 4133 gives 0.72 angstroms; 0.959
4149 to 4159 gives 0.20 angstroms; 1.01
